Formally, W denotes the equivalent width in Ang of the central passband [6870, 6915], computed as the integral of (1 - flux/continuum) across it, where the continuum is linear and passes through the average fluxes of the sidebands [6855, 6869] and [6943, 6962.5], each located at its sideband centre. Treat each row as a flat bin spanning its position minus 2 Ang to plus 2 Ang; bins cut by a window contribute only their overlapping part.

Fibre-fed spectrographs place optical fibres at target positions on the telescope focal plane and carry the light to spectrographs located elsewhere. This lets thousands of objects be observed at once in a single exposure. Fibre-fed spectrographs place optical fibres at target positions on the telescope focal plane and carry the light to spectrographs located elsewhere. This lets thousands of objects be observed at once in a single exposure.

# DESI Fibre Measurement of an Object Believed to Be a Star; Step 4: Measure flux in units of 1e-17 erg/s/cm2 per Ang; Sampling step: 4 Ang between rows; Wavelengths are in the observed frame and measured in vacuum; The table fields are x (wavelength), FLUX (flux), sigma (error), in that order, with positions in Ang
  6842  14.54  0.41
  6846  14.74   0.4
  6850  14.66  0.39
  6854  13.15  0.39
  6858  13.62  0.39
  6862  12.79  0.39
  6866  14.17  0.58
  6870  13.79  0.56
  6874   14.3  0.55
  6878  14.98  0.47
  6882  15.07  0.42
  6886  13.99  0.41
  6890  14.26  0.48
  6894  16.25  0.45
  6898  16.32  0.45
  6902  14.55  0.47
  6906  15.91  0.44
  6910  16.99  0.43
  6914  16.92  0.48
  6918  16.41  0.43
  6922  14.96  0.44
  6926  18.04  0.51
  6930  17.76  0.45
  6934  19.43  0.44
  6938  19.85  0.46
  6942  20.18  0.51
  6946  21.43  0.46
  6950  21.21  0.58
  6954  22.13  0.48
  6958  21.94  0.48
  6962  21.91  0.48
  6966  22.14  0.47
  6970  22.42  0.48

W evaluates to 2.5 Ang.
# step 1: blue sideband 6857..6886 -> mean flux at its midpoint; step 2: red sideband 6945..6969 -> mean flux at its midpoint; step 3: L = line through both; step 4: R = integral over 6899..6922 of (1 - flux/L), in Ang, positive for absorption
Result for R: 2.0 Ang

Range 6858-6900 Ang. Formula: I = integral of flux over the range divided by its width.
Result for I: 14.5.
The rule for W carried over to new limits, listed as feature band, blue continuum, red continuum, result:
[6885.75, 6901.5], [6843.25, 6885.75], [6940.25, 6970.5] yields 1.2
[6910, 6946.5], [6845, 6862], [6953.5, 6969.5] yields 2.7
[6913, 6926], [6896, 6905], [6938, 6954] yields 1.0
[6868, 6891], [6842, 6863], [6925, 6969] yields 2.1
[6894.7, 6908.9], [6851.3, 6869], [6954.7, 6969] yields 1.0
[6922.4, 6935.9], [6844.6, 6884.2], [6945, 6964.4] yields 1.1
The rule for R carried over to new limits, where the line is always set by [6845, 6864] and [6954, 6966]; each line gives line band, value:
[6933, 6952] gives 0.1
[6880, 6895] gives 1.4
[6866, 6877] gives 0.7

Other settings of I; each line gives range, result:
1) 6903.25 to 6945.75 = 17.7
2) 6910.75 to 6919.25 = 16.7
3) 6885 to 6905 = 15.2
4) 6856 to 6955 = 16.6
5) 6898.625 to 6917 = 16.1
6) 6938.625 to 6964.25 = 21.4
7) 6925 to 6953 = 19.8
